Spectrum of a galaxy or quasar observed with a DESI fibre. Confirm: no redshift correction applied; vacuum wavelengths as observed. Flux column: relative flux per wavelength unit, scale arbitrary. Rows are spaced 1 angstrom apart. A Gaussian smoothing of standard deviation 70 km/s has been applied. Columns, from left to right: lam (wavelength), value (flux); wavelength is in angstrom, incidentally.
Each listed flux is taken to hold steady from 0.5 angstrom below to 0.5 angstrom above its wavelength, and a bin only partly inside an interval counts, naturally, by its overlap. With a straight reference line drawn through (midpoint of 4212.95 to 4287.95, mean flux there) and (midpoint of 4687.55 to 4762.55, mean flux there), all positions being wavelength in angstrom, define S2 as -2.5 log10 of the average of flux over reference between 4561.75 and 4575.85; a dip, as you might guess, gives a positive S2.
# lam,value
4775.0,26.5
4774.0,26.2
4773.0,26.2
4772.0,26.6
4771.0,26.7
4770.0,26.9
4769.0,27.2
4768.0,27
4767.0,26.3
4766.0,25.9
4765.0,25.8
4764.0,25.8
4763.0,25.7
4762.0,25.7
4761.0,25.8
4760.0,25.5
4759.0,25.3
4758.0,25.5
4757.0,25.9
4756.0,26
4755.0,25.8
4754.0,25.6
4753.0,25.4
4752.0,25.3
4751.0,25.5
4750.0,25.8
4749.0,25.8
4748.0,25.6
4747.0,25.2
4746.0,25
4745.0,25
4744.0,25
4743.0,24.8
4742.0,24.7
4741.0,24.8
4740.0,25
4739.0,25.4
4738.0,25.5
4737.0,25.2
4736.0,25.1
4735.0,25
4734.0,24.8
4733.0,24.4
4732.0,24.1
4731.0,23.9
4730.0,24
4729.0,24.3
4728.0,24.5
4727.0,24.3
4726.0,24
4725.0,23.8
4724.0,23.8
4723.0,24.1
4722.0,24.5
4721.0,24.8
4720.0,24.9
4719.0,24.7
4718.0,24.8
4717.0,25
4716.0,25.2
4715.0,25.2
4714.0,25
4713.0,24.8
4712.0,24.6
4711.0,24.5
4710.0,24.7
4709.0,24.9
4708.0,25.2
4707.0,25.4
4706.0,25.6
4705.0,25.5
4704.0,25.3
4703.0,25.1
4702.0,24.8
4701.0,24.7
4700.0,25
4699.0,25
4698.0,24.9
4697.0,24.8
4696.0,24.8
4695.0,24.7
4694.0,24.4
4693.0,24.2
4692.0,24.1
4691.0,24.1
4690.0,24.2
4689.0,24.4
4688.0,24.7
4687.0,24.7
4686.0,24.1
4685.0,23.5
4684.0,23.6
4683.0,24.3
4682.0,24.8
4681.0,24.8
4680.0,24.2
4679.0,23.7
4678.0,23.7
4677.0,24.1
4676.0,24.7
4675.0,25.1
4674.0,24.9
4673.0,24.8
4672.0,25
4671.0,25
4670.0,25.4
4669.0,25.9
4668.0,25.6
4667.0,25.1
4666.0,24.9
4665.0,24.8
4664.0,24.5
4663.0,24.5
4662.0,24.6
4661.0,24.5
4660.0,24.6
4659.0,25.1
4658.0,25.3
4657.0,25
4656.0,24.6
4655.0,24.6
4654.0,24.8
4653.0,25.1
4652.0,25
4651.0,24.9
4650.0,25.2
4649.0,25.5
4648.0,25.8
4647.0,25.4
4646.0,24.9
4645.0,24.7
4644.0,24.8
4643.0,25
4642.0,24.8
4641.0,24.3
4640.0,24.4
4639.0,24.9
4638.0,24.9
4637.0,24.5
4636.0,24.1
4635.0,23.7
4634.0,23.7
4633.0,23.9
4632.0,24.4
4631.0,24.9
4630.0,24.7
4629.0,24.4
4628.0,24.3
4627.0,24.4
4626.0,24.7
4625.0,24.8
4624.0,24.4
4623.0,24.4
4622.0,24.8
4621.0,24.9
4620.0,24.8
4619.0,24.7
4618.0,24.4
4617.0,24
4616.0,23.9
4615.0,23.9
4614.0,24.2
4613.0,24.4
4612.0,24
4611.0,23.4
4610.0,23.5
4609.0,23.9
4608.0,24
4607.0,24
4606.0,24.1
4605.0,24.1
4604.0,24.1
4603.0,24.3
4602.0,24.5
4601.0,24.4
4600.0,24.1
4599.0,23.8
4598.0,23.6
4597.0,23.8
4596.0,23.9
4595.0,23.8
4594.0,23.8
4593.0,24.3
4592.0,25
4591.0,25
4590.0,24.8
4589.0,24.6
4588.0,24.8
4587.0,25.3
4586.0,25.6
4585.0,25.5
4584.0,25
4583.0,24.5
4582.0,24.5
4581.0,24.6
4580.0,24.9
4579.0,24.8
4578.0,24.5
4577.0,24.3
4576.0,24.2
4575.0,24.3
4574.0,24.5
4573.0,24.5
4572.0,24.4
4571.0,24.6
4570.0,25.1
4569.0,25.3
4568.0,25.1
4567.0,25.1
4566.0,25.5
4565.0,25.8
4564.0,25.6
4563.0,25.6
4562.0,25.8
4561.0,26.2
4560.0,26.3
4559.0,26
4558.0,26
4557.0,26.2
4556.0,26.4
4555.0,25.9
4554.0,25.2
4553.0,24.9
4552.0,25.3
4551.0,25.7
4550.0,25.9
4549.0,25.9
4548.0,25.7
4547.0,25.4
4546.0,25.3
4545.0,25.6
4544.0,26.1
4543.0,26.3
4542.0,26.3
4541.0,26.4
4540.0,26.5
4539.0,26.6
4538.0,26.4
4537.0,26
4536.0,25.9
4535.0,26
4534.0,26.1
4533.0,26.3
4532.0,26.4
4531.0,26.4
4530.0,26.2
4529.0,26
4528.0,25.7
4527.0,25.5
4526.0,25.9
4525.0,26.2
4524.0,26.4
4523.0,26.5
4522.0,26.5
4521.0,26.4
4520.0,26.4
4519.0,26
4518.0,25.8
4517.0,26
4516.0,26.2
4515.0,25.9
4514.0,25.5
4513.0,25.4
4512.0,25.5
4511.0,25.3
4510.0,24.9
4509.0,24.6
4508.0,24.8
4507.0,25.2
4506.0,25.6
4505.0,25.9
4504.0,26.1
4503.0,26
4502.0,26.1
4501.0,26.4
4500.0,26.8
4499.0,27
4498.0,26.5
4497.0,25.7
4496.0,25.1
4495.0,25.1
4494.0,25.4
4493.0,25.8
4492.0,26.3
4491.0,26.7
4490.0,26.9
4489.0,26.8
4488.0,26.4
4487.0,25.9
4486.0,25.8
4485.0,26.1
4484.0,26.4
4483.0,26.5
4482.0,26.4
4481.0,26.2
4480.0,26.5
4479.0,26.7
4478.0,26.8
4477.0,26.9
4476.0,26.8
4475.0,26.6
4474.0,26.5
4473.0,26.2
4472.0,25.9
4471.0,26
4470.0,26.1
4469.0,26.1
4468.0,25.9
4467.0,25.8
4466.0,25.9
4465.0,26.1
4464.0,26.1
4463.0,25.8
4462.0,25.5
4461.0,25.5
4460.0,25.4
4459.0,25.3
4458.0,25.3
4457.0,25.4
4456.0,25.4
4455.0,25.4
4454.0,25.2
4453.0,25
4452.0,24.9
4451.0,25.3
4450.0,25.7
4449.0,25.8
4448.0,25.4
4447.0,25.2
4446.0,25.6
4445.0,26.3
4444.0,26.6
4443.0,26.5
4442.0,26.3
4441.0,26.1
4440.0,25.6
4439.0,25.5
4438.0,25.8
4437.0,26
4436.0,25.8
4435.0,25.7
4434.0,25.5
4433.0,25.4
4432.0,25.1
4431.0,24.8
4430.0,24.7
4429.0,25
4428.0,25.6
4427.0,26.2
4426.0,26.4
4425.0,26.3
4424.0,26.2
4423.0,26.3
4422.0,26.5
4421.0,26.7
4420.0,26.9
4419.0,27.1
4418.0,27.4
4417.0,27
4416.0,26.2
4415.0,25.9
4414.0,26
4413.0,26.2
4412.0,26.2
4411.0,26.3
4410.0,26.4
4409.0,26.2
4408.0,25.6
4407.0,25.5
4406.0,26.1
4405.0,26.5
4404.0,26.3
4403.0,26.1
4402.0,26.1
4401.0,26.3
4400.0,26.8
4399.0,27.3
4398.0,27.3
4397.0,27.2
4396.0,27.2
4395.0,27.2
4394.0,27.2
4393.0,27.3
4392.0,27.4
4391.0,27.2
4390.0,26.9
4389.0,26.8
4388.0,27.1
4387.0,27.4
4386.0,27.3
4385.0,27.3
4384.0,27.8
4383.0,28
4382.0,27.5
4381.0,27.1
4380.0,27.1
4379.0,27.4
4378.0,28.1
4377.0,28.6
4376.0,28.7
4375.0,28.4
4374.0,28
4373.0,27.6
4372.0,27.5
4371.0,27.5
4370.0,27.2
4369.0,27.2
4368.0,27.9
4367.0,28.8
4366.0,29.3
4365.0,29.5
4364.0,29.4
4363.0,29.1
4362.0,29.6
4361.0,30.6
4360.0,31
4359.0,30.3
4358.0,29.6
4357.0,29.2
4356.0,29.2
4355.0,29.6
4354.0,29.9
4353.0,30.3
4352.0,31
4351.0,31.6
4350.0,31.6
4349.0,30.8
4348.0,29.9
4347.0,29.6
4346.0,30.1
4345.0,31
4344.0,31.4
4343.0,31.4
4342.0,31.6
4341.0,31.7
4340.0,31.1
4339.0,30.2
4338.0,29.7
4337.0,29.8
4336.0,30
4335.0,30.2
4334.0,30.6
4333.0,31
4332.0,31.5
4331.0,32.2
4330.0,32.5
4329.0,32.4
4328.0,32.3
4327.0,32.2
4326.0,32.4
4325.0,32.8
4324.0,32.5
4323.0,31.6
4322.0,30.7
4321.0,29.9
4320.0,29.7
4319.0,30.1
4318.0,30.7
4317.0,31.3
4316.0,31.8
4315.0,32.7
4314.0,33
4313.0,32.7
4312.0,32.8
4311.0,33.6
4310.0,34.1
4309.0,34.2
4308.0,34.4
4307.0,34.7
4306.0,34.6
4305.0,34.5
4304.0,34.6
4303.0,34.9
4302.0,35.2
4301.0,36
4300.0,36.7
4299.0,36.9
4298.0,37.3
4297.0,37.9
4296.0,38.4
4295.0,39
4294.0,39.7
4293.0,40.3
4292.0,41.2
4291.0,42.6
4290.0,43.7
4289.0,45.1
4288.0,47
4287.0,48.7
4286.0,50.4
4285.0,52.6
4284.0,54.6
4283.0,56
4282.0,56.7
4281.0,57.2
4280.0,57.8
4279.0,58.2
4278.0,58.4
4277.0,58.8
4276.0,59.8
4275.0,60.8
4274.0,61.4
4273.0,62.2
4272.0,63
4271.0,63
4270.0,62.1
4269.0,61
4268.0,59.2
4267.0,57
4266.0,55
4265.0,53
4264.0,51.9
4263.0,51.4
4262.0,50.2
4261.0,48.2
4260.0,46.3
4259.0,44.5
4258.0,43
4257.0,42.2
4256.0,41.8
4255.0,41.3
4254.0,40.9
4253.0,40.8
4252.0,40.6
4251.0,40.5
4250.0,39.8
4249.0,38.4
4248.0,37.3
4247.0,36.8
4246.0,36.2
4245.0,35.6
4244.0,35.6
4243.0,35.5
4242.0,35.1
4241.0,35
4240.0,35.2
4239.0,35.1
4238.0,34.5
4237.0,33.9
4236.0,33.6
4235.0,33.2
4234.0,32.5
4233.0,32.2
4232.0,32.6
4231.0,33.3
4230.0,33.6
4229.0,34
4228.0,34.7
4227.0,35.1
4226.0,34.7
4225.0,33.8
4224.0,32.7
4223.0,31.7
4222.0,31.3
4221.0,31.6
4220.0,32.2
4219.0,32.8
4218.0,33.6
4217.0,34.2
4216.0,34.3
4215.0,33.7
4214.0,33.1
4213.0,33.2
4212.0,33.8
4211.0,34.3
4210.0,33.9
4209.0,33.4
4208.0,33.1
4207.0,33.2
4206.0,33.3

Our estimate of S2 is 0.23 mag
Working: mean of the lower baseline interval 43.4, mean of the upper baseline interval 24.9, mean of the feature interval 25.1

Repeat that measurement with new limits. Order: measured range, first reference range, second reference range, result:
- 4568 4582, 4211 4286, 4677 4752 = 0.22 mag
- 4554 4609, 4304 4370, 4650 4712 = 0.07 mag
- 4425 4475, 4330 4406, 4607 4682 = 0.08 mag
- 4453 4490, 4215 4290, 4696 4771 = 0.33 mag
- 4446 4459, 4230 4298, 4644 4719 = 0.39 mag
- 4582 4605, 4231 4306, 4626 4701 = 0.15 mag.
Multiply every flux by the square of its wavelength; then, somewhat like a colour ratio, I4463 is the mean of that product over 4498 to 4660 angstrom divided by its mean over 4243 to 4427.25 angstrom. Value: 0.80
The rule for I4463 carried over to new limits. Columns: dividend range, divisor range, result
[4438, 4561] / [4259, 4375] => 0.74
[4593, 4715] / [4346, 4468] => 1.01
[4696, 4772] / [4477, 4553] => 1.06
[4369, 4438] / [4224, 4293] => 0.63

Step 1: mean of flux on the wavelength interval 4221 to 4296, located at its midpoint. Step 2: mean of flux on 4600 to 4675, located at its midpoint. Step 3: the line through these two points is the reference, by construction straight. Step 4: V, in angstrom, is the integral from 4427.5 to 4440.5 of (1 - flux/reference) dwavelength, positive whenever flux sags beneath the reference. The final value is 3.6 angstrom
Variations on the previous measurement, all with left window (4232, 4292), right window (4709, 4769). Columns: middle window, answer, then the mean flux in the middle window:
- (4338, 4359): 6.02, 30.5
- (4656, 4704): 5.35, 24.7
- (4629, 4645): 2.82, 24.5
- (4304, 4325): 5.58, 32.5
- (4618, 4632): 2.61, 24.6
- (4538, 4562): 5.51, 25.9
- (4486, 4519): 9.16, 25.9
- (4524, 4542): 4.32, 26.2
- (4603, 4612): 2.07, 23.9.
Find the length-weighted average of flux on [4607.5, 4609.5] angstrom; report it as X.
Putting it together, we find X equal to 23.9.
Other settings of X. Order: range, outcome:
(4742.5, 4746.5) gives 24.9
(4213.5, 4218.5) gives 33.8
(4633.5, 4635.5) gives 23.7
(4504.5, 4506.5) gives 25.8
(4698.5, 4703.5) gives 24.9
